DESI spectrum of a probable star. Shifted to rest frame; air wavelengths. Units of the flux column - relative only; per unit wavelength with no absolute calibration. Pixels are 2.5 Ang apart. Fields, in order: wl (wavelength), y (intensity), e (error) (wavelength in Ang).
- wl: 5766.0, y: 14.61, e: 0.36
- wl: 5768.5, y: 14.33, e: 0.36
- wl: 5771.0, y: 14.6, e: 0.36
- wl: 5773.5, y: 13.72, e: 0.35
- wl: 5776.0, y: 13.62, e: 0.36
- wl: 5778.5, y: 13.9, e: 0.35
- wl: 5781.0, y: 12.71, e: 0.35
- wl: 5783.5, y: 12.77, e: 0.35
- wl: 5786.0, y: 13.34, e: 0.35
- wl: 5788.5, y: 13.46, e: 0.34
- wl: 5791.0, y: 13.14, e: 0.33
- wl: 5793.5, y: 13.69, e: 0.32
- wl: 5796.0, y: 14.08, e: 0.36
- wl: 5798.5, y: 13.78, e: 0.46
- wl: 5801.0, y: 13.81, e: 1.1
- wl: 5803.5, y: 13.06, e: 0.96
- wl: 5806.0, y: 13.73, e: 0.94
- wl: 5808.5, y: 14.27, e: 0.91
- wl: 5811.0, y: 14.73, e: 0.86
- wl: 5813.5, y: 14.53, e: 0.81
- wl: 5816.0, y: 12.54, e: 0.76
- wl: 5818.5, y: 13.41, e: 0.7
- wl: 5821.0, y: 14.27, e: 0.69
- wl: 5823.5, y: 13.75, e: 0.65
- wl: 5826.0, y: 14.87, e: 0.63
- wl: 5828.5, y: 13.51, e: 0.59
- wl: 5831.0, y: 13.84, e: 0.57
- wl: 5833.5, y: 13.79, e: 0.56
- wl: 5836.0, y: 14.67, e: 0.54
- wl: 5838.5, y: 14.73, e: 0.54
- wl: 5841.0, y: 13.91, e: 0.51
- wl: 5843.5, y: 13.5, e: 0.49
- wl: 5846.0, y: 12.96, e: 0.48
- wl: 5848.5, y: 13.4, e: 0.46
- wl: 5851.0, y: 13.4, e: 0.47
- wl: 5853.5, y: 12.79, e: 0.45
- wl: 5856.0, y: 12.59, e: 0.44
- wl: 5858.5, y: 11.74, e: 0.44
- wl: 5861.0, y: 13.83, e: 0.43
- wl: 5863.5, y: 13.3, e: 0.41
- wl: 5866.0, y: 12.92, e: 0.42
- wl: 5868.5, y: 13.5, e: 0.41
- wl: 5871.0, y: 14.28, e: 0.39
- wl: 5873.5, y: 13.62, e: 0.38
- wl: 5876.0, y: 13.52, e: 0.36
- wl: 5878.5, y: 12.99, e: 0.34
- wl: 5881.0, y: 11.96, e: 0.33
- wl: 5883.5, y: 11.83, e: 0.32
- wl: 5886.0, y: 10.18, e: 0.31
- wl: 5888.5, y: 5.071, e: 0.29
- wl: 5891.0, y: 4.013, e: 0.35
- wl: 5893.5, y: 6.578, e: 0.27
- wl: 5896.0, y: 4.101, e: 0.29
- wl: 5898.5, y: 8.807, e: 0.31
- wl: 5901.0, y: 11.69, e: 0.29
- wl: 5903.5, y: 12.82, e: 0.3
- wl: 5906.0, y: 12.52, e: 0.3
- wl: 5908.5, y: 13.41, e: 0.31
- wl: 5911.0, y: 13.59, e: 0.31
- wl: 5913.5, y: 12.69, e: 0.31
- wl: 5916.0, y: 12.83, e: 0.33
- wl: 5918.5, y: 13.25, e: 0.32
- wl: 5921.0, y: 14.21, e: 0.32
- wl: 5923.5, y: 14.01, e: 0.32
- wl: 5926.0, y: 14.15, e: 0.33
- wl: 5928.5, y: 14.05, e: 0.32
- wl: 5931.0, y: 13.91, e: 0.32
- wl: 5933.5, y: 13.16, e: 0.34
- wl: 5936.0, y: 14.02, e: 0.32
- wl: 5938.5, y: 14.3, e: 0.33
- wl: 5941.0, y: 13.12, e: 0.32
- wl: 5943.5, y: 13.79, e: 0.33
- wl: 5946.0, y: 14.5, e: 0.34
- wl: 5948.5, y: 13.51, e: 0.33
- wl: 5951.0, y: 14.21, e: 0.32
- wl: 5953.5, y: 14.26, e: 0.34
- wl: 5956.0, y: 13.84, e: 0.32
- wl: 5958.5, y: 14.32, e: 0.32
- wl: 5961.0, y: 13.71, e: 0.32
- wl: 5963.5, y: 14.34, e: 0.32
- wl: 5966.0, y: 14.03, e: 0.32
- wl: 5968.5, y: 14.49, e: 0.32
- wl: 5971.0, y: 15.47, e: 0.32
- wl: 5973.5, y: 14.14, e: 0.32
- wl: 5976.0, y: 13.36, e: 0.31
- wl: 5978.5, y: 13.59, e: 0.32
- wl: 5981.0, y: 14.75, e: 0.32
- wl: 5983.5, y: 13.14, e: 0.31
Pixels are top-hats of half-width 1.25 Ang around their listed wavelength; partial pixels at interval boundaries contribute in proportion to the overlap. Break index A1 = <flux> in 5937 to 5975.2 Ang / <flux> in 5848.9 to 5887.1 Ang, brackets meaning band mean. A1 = 1.1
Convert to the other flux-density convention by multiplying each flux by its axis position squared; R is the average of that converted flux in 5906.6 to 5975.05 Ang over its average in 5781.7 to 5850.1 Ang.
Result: 1.05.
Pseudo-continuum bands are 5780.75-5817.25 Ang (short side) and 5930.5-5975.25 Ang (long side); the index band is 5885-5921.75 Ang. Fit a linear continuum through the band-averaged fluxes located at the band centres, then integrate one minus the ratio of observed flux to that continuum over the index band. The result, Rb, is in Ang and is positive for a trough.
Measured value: 9.5 Ang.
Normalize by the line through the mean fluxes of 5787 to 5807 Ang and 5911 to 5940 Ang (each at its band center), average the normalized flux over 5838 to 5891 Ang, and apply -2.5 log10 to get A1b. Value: 0.100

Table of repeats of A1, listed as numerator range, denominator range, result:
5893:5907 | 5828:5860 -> 0.71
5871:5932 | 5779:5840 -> 0.84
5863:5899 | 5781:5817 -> 0.77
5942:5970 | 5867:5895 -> 1.32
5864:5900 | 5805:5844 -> 0.74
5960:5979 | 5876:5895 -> 1.54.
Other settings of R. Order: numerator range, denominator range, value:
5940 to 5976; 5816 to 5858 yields 1.08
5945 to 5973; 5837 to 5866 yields 1.11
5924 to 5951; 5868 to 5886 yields 1.10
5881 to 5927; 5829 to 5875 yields 0.82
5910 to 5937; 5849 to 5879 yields 1.05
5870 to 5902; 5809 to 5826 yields 0.72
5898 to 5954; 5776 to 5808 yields 1.04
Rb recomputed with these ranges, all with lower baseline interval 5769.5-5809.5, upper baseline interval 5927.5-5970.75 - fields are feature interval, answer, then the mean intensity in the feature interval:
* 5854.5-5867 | 0.83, 12.9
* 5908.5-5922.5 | 0.59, 13.3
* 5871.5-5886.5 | 1.38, 12.6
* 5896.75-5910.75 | 2.21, 11.7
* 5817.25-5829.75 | -0.25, 14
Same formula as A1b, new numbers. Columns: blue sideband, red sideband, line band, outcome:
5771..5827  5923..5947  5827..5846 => -0.014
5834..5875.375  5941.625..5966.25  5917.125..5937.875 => 0.002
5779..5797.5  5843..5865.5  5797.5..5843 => -0.060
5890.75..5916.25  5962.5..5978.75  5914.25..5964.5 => -0.119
